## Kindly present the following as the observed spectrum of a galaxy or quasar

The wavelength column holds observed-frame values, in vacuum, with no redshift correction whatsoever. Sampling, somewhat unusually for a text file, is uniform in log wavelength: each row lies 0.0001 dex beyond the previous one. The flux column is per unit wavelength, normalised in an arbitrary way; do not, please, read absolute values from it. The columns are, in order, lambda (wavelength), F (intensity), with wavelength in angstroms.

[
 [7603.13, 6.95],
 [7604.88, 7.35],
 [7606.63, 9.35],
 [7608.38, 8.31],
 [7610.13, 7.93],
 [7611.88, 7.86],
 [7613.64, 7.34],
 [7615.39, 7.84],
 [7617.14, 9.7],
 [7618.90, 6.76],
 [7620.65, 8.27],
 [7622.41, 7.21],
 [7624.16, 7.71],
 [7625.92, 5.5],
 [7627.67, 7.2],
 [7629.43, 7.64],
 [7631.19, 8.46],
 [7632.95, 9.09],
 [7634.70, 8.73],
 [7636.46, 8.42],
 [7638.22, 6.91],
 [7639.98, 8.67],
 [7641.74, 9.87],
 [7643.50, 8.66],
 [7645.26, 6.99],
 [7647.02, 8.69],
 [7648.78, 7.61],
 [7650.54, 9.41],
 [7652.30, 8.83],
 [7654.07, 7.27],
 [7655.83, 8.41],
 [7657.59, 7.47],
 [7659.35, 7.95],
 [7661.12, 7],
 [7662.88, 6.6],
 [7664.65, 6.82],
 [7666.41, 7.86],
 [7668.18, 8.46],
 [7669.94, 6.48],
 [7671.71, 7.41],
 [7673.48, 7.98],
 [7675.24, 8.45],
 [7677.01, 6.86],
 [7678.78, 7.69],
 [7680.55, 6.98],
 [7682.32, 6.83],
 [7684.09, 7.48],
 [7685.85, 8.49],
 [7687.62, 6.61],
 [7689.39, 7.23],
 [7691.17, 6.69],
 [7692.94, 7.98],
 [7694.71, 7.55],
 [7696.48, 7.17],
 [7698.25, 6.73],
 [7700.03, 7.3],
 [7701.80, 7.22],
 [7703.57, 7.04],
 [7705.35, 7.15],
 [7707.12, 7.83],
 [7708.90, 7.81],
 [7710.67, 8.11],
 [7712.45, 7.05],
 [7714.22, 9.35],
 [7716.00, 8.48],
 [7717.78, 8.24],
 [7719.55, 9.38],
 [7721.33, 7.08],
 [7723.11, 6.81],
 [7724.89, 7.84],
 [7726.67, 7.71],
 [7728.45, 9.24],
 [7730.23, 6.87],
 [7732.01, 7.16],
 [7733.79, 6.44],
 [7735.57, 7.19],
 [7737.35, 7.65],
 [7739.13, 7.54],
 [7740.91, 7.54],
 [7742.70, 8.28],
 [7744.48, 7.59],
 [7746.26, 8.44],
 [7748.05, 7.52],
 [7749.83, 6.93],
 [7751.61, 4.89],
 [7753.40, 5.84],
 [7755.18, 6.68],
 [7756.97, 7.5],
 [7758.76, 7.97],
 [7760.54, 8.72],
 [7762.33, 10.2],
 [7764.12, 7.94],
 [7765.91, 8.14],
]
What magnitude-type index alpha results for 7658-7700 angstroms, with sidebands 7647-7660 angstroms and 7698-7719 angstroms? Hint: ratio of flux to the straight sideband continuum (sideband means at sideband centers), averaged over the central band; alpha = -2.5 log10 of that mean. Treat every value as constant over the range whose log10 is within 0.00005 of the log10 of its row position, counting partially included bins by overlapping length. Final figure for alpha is 0.09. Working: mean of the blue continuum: 8.18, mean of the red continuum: 7.75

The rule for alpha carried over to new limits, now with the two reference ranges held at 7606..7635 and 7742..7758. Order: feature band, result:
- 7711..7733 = -0.10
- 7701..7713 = -0.02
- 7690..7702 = 0.03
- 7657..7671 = 0.04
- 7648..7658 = -0.07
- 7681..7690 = 0.02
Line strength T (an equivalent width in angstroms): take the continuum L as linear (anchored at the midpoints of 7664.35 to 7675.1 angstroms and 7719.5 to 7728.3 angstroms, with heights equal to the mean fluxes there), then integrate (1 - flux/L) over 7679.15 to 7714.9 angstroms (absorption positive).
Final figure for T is 1.1 angstroms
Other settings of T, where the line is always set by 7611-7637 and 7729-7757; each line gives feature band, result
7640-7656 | -1.5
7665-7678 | -0.1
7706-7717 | -1.1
